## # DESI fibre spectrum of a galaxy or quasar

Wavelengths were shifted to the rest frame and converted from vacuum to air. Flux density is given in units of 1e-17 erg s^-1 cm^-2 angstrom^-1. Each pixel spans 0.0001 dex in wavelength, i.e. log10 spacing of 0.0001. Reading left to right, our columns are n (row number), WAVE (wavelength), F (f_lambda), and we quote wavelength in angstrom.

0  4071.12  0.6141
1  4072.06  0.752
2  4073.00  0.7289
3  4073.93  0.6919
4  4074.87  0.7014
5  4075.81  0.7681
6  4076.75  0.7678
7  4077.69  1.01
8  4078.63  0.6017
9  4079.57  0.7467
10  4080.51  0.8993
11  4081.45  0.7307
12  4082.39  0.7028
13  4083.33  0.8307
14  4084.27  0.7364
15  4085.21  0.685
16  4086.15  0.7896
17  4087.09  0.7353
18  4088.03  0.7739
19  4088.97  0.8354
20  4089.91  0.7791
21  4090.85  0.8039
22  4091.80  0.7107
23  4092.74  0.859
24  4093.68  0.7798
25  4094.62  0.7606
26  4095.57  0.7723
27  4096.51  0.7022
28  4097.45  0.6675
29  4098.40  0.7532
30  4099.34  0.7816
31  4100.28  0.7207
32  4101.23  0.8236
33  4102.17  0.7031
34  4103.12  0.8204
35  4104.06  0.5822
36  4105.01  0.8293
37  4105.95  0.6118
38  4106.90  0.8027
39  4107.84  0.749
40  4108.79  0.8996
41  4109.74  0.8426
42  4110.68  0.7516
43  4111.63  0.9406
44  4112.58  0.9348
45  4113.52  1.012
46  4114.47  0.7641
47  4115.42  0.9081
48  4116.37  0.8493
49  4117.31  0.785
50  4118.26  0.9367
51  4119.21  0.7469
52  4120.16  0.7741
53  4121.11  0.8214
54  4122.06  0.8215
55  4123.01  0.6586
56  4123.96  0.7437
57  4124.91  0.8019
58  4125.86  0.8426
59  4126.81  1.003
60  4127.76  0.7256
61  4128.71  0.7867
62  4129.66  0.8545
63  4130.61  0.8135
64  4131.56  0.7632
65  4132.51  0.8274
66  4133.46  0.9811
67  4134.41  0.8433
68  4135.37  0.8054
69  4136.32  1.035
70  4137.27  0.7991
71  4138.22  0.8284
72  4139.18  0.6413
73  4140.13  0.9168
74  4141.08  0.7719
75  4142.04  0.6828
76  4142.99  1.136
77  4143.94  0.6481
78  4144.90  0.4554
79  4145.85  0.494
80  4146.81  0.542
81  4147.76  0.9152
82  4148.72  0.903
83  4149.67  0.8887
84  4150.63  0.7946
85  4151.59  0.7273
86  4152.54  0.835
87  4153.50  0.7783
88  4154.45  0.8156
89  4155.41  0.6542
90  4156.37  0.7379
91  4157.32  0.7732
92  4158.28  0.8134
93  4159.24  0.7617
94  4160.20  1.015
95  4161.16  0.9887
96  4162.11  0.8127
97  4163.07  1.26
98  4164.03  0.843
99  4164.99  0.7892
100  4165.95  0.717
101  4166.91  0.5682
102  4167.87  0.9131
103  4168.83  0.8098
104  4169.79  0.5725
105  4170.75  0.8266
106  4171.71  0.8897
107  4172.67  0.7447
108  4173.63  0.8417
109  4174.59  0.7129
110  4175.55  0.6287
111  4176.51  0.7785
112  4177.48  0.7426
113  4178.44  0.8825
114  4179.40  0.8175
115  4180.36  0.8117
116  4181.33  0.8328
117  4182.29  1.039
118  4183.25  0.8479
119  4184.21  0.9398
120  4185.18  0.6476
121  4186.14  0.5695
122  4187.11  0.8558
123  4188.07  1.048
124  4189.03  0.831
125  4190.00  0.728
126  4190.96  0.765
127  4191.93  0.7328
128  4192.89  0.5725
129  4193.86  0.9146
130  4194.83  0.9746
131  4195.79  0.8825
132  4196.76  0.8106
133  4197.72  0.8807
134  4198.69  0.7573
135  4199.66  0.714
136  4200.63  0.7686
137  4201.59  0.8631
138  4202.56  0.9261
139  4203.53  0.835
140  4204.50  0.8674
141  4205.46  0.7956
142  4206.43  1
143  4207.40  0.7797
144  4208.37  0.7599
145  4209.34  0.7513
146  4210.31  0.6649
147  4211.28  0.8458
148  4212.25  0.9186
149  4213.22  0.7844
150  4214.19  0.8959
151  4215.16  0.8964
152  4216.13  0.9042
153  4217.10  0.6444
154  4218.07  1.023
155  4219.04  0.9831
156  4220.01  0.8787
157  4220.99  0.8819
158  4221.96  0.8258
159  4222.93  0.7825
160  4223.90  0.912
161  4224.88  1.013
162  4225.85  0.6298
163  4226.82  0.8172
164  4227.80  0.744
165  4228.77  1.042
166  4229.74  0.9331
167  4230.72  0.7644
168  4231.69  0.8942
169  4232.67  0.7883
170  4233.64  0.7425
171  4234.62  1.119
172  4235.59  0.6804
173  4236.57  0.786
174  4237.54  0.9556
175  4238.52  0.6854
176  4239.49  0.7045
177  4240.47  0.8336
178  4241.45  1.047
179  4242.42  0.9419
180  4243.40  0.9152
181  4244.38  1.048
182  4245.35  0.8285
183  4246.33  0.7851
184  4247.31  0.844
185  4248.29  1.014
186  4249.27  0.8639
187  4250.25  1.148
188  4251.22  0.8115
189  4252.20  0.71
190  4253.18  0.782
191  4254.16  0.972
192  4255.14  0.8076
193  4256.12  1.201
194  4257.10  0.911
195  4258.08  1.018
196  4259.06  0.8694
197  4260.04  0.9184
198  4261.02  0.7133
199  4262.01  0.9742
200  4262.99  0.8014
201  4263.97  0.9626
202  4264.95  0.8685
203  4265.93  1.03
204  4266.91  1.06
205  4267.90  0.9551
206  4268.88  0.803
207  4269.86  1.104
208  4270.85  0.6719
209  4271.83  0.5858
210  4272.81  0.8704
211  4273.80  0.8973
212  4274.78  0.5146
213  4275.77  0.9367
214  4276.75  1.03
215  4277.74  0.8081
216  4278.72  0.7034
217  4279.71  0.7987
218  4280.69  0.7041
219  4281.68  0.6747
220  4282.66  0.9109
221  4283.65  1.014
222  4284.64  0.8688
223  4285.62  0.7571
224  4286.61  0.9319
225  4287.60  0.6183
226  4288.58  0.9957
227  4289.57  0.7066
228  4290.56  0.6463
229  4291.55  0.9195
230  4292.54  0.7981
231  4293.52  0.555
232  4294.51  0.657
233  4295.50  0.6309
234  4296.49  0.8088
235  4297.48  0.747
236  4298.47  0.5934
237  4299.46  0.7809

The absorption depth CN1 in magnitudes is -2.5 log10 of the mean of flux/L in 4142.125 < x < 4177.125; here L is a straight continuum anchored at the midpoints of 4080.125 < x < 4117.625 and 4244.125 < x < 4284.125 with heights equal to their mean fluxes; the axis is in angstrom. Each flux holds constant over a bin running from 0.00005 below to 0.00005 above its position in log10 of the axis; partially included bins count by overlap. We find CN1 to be 0.04 mag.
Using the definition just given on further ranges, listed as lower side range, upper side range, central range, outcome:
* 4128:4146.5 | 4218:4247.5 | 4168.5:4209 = 0.03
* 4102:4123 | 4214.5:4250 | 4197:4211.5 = 0.05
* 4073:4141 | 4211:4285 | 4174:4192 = 0.04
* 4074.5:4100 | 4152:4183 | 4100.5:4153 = -0.02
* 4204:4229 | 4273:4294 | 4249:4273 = -0.10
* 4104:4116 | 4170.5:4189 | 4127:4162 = 0.03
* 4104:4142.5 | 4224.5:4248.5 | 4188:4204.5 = 0.03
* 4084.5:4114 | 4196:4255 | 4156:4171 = -0.01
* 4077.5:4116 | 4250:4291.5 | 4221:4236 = -0.01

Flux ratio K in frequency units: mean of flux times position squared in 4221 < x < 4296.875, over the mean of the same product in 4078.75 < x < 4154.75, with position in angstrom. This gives 1.15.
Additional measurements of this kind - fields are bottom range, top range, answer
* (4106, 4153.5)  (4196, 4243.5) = 1.09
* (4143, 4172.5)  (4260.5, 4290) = 1.13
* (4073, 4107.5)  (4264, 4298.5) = 1.17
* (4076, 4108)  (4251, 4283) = 1.23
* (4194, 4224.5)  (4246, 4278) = 1.07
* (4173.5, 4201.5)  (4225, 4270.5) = 1.14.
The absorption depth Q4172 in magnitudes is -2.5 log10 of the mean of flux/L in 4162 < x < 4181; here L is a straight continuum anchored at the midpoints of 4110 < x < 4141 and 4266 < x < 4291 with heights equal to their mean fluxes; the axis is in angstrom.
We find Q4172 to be 0.05 mag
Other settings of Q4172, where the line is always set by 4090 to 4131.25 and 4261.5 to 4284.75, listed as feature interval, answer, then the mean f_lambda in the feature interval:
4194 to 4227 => -0.01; 0.844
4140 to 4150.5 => 0.07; 0.755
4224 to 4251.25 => -0.04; 0.872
